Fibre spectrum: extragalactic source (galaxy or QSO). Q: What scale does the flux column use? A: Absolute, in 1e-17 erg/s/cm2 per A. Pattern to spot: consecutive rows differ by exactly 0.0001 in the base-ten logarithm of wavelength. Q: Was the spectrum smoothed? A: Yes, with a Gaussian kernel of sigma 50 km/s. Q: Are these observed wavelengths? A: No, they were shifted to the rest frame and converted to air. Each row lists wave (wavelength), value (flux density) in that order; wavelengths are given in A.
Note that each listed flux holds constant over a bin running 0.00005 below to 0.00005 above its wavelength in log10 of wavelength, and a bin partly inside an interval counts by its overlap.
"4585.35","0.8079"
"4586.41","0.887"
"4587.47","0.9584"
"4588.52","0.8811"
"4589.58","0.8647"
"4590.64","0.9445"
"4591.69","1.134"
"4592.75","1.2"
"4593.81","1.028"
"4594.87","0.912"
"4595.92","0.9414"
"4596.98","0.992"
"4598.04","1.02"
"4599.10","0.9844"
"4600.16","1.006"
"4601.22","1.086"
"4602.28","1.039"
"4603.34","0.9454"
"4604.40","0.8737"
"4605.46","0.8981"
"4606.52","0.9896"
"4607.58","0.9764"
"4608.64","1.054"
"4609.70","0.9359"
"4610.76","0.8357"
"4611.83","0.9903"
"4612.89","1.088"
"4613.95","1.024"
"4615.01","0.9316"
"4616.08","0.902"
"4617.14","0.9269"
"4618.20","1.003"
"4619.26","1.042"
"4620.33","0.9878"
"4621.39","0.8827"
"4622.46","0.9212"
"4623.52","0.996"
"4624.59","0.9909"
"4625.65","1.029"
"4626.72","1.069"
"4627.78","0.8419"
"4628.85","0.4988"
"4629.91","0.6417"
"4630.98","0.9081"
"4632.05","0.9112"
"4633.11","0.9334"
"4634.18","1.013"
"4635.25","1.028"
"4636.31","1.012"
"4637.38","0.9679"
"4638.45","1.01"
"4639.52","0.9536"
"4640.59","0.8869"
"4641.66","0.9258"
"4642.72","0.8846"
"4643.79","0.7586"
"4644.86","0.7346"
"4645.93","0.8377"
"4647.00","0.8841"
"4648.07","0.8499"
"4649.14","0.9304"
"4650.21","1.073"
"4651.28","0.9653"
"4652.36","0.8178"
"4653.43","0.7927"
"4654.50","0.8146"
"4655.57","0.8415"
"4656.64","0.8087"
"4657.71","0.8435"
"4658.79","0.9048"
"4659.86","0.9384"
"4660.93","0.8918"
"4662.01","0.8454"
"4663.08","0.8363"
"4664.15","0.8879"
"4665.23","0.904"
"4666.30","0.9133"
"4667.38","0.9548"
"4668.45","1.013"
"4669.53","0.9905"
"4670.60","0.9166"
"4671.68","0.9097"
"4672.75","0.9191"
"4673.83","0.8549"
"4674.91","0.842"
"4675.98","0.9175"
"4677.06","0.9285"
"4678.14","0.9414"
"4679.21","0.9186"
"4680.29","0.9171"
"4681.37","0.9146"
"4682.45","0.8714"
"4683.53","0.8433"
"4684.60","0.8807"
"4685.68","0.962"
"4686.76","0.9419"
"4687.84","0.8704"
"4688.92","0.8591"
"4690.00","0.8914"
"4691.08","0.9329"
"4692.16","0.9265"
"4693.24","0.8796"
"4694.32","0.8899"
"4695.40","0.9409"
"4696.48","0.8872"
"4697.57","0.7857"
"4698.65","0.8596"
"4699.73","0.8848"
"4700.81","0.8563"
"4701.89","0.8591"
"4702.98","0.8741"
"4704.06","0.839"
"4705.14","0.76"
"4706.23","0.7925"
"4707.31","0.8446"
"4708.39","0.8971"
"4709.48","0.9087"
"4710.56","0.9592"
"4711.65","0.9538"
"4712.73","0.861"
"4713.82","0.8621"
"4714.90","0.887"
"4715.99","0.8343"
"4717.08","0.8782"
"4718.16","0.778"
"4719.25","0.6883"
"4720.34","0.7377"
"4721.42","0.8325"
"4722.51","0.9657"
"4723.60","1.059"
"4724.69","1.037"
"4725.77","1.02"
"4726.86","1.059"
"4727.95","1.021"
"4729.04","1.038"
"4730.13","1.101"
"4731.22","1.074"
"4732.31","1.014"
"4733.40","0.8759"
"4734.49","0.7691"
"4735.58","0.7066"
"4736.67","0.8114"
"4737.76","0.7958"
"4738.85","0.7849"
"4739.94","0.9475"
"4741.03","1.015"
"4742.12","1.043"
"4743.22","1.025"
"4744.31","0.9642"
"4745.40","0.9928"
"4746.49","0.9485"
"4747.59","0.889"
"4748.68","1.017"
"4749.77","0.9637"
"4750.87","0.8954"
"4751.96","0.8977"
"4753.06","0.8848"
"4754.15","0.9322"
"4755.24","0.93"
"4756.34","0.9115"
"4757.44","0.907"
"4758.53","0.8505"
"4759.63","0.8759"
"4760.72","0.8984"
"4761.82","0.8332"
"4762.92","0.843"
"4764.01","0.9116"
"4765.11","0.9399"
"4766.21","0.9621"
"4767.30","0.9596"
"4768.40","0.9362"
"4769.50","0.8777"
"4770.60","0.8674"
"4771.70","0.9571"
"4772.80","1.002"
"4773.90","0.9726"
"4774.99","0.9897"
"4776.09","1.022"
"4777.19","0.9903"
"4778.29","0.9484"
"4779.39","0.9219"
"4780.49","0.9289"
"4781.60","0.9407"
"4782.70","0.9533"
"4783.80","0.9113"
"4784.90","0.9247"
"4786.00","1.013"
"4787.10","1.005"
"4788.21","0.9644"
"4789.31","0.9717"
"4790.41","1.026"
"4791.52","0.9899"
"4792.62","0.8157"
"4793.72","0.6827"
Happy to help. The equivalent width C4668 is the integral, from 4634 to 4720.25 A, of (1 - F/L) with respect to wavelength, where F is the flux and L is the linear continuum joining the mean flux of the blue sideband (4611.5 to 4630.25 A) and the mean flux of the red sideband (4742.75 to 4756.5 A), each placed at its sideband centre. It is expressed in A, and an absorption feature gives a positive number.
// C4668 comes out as 4.6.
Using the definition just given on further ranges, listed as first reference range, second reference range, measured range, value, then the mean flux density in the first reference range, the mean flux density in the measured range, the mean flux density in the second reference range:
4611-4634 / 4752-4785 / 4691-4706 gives 1.0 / 0.929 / 0.866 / 0.926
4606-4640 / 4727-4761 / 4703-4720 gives 1.6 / 0.947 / 0.849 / 0.93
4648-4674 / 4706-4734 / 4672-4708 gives 1.1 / 0.898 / 0.882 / 0.924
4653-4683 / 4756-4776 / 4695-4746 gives 0.3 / 0.894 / 0.902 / 0.919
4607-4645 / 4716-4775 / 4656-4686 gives 0.9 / 0.933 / 0.902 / 0.923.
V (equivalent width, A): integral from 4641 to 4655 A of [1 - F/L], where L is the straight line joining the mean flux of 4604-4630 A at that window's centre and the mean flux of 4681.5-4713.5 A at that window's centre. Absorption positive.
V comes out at 0.7 A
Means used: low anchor 0.939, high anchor 0.88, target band 0.867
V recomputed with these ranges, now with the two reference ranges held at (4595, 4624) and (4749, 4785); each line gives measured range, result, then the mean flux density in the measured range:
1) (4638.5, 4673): 2.48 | 0.89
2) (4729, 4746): 0.05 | 0.932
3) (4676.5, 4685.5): 0.44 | 0.904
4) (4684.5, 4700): 0.90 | 0.893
